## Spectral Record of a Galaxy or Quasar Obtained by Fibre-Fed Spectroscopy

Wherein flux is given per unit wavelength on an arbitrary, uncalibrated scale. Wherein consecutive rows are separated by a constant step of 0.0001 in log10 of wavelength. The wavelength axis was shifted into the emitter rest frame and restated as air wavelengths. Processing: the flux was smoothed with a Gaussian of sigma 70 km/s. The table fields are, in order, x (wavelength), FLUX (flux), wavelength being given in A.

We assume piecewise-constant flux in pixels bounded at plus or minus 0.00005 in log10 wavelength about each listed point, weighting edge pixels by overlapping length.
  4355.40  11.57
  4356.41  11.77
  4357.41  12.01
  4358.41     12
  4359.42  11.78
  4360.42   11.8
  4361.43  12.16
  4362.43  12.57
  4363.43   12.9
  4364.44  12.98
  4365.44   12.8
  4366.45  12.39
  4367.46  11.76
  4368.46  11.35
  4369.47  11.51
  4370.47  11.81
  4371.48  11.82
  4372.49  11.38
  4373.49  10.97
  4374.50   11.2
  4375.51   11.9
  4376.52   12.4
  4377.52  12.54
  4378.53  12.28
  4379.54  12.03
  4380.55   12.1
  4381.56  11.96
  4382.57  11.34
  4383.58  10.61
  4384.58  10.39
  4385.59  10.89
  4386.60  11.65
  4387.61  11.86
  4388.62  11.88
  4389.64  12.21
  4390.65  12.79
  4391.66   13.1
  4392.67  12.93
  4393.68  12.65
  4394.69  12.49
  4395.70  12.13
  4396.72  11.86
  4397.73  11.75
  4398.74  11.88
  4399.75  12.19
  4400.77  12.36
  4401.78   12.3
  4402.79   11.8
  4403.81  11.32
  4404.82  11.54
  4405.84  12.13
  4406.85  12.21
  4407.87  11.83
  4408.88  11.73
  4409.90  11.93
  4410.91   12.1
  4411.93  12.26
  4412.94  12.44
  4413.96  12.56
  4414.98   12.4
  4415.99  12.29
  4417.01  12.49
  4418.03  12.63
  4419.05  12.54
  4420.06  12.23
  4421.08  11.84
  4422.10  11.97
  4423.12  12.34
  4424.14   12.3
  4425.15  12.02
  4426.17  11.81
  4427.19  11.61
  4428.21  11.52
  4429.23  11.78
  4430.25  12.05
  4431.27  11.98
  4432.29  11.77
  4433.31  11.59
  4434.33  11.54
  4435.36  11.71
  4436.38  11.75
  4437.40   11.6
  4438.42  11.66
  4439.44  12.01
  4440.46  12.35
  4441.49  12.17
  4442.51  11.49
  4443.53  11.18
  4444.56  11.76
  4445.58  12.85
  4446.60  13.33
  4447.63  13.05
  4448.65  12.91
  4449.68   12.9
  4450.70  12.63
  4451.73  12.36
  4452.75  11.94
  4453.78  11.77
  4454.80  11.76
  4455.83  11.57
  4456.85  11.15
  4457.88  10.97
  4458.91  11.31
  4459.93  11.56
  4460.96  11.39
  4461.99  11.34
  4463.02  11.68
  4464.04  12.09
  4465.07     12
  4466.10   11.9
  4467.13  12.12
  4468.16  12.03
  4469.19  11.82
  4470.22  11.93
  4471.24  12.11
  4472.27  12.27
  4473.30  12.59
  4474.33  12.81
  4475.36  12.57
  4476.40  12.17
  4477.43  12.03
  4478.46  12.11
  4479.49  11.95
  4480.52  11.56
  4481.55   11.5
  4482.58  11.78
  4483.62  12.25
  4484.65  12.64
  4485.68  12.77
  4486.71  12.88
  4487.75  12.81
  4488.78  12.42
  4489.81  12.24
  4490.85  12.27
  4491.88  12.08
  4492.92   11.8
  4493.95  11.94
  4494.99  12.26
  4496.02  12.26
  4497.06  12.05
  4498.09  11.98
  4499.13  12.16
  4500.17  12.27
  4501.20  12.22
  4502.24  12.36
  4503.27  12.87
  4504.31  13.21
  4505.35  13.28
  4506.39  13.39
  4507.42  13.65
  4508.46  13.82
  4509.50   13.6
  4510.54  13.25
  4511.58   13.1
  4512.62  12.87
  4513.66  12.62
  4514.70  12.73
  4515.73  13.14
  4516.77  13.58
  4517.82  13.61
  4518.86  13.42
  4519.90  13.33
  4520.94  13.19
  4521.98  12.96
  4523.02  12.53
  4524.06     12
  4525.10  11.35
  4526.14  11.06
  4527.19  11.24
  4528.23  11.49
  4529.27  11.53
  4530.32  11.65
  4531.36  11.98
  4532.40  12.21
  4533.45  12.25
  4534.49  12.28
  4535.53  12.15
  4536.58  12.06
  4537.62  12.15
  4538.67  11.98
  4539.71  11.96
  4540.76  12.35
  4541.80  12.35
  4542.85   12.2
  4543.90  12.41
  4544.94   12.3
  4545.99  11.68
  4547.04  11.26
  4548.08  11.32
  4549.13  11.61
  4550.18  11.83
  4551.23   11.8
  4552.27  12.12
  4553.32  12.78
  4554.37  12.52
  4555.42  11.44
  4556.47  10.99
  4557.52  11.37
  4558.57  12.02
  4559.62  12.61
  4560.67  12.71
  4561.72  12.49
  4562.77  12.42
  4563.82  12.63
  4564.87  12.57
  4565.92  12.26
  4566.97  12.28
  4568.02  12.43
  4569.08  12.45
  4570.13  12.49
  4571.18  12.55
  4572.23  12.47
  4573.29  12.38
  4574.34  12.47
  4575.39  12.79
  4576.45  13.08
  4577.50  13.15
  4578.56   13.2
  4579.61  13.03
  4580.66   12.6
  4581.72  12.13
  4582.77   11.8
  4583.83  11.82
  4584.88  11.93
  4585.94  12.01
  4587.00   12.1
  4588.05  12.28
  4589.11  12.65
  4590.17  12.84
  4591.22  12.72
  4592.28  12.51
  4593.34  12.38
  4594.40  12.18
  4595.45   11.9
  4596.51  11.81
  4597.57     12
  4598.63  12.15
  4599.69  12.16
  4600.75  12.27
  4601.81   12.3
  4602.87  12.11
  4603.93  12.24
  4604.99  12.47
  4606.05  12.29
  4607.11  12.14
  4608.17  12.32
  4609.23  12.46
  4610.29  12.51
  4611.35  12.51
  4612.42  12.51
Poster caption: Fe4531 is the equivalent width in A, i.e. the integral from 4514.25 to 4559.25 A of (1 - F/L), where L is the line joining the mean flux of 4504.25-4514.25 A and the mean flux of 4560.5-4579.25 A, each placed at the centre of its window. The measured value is 2.9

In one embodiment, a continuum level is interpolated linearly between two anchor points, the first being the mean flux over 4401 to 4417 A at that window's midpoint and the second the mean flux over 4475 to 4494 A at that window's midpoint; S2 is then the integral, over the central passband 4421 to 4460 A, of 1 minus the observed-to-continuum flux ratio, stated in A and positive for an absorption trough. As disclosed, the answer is 0.6 A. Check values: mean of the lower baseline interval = 12.1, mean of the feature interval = 12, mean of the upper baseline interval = 12.2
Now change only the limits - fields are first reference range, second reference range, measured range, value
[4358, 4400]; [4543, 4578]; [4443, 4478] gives 0.1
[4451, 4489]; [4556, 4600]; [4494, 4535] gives -1.5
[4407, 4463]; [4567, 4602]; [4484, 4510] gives -1.0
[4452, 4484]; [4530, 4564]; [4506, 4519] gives -1.4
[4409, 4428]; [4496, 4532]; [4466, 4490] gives 0.5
